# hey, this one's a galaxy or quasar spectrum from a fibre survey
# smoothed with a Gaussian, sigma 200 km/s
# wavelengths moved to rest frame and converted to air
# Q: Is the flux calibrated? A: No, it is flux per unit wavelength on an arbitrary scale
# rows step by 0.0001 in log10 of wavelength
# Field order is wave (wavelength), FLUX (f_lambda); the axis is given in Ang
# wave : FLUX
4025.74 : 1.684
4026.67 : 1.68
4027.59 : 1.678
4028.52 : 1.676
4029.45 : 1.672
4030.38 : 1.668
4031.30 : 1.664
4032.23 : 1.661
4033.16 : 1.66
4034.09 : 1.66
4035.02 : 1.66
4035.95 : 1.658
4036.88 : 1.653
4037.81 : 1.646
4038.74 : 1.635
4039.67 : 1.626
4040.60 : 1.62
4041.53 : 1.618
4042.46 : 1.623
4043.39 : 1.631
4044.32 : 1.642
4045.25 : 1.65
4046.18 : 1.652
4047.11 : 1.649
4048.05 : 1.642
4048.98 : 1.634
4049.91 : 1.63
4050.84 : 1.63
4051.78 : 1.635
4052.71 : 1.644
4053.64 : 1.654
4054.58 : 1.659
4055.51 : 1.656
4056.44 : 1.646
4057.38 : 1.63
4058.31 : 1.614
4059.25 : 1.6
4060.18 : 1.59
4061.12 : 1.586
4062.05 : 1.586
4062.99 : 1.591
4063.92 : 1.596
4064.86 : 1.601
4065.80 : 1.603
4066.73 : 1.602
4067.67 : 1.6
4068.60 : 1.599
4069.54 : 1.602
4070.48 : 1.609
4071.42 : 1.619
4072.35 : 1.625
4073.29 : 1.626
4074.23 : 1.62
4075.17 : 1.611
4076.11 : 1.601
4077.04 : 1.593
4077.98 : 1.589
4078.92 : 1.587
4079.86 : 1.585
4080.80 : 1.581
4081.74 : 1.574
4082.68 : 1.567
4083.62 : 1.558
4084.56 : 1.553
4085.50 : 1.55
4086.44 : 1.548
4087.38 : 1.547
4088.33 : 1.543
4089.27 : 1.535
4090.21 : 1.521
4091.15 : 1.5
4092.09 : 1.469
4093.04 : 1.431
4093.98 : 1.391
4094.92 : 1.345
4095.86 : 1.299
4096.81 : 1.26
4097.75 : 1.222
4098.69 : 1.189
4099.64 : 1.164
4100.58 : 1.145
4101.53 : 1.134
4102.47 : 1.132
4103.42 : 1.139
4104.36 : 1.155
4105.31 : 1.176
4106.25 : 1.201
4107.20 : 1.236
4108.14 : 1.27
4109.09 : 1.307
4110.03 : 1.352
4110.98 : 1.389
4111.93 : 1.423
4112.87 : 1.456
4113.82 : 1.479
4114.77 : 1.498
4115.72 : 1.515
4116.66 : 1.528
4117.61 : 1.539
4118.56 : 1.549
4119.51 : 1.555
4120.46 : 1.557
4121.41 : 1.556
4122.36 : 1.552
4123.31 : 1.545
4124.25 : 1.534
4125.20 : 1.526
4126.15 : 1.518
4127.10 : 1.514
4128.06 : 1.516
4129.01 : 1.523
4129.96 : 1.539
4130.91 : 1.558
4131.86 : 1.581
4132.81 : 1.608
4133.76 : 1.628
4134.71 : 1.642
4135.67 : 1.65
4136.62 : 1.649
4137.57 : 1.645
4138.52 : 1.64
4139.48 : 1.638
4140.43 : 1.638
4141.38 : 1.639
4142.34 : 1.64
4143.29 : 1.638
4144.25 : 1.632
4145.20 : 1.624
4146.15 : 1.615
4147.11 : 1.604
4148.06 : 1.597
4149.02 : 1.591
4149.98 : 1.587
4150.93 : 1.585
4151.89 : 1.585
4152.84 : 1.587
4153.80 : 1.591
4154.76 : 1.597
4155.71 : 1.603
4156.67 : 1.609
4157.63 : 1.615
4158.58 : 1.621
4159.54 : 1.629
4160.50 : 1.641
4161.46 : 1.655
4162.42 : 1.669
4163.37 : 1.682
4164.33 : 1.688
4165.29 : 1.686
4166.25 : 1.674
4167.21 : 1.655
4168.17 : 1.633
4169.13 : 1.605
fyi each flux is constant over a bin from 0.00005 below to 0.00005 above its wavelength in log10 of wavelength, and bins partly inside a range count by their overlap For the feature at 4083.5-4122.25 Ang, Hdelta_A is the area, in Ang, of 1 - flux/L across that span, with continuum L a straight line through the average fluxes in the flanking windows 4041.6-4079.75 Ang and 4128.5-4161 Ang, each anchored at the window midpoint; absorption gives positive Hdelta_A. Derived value 5.4 Ang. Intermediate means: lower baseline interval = 1.62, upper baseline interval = 1.61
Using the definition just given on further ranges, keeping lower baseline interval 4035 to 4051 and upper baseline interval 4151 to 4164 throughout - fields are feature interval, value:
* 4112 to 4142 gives 1.16 Ang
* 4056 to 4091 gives 1.00 Ang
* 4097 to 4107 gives 2.82 Ang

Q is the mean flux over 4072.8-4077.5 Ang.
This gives 1.61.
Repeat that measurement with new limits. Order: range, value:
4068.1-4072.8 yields 1.61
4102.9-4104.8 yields 1.15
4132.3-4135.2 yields 1.62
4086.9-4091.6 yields 1.53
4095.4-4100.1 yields 1.23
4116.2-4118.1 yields 1.53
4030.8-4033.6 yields 1.66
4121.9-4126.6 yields 1.54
